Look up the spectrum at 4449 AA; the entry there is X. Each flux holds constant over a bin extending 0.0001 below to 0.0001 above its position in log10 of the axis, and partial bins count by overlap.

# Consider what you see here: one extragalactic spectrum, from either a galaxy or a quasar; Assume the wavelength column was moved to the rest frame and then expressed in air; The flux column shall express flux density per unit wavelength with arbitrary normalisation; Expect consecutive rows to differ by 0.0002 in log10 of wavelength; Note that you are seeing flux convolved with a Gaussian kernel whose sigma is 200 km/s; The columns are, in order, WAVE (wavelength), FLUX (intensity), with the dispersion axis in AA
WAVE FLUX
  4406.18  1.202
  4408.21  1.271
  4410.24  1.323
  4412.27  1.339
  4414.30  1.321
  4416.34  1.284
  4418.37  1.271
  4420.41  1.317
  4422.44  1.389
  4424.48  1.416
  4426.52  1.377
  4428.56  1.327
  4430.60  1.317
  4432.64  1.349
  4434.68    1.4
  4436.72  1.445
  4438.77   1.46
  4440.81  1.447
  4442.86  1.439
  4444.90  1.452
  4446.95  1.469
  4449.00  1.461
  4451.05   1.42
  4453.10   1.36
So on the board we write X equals 1.461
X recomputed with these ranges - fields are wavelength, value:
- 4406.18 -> 1.202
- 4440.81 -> 1.447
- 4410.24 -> 1.323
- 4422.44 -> 1.389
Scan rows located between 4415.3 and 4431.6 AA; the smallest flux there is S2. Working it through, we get 1.271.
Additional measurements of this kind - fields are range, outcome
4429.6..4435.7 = 1.317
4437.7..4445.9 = 1.439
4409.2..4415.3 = 1.321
